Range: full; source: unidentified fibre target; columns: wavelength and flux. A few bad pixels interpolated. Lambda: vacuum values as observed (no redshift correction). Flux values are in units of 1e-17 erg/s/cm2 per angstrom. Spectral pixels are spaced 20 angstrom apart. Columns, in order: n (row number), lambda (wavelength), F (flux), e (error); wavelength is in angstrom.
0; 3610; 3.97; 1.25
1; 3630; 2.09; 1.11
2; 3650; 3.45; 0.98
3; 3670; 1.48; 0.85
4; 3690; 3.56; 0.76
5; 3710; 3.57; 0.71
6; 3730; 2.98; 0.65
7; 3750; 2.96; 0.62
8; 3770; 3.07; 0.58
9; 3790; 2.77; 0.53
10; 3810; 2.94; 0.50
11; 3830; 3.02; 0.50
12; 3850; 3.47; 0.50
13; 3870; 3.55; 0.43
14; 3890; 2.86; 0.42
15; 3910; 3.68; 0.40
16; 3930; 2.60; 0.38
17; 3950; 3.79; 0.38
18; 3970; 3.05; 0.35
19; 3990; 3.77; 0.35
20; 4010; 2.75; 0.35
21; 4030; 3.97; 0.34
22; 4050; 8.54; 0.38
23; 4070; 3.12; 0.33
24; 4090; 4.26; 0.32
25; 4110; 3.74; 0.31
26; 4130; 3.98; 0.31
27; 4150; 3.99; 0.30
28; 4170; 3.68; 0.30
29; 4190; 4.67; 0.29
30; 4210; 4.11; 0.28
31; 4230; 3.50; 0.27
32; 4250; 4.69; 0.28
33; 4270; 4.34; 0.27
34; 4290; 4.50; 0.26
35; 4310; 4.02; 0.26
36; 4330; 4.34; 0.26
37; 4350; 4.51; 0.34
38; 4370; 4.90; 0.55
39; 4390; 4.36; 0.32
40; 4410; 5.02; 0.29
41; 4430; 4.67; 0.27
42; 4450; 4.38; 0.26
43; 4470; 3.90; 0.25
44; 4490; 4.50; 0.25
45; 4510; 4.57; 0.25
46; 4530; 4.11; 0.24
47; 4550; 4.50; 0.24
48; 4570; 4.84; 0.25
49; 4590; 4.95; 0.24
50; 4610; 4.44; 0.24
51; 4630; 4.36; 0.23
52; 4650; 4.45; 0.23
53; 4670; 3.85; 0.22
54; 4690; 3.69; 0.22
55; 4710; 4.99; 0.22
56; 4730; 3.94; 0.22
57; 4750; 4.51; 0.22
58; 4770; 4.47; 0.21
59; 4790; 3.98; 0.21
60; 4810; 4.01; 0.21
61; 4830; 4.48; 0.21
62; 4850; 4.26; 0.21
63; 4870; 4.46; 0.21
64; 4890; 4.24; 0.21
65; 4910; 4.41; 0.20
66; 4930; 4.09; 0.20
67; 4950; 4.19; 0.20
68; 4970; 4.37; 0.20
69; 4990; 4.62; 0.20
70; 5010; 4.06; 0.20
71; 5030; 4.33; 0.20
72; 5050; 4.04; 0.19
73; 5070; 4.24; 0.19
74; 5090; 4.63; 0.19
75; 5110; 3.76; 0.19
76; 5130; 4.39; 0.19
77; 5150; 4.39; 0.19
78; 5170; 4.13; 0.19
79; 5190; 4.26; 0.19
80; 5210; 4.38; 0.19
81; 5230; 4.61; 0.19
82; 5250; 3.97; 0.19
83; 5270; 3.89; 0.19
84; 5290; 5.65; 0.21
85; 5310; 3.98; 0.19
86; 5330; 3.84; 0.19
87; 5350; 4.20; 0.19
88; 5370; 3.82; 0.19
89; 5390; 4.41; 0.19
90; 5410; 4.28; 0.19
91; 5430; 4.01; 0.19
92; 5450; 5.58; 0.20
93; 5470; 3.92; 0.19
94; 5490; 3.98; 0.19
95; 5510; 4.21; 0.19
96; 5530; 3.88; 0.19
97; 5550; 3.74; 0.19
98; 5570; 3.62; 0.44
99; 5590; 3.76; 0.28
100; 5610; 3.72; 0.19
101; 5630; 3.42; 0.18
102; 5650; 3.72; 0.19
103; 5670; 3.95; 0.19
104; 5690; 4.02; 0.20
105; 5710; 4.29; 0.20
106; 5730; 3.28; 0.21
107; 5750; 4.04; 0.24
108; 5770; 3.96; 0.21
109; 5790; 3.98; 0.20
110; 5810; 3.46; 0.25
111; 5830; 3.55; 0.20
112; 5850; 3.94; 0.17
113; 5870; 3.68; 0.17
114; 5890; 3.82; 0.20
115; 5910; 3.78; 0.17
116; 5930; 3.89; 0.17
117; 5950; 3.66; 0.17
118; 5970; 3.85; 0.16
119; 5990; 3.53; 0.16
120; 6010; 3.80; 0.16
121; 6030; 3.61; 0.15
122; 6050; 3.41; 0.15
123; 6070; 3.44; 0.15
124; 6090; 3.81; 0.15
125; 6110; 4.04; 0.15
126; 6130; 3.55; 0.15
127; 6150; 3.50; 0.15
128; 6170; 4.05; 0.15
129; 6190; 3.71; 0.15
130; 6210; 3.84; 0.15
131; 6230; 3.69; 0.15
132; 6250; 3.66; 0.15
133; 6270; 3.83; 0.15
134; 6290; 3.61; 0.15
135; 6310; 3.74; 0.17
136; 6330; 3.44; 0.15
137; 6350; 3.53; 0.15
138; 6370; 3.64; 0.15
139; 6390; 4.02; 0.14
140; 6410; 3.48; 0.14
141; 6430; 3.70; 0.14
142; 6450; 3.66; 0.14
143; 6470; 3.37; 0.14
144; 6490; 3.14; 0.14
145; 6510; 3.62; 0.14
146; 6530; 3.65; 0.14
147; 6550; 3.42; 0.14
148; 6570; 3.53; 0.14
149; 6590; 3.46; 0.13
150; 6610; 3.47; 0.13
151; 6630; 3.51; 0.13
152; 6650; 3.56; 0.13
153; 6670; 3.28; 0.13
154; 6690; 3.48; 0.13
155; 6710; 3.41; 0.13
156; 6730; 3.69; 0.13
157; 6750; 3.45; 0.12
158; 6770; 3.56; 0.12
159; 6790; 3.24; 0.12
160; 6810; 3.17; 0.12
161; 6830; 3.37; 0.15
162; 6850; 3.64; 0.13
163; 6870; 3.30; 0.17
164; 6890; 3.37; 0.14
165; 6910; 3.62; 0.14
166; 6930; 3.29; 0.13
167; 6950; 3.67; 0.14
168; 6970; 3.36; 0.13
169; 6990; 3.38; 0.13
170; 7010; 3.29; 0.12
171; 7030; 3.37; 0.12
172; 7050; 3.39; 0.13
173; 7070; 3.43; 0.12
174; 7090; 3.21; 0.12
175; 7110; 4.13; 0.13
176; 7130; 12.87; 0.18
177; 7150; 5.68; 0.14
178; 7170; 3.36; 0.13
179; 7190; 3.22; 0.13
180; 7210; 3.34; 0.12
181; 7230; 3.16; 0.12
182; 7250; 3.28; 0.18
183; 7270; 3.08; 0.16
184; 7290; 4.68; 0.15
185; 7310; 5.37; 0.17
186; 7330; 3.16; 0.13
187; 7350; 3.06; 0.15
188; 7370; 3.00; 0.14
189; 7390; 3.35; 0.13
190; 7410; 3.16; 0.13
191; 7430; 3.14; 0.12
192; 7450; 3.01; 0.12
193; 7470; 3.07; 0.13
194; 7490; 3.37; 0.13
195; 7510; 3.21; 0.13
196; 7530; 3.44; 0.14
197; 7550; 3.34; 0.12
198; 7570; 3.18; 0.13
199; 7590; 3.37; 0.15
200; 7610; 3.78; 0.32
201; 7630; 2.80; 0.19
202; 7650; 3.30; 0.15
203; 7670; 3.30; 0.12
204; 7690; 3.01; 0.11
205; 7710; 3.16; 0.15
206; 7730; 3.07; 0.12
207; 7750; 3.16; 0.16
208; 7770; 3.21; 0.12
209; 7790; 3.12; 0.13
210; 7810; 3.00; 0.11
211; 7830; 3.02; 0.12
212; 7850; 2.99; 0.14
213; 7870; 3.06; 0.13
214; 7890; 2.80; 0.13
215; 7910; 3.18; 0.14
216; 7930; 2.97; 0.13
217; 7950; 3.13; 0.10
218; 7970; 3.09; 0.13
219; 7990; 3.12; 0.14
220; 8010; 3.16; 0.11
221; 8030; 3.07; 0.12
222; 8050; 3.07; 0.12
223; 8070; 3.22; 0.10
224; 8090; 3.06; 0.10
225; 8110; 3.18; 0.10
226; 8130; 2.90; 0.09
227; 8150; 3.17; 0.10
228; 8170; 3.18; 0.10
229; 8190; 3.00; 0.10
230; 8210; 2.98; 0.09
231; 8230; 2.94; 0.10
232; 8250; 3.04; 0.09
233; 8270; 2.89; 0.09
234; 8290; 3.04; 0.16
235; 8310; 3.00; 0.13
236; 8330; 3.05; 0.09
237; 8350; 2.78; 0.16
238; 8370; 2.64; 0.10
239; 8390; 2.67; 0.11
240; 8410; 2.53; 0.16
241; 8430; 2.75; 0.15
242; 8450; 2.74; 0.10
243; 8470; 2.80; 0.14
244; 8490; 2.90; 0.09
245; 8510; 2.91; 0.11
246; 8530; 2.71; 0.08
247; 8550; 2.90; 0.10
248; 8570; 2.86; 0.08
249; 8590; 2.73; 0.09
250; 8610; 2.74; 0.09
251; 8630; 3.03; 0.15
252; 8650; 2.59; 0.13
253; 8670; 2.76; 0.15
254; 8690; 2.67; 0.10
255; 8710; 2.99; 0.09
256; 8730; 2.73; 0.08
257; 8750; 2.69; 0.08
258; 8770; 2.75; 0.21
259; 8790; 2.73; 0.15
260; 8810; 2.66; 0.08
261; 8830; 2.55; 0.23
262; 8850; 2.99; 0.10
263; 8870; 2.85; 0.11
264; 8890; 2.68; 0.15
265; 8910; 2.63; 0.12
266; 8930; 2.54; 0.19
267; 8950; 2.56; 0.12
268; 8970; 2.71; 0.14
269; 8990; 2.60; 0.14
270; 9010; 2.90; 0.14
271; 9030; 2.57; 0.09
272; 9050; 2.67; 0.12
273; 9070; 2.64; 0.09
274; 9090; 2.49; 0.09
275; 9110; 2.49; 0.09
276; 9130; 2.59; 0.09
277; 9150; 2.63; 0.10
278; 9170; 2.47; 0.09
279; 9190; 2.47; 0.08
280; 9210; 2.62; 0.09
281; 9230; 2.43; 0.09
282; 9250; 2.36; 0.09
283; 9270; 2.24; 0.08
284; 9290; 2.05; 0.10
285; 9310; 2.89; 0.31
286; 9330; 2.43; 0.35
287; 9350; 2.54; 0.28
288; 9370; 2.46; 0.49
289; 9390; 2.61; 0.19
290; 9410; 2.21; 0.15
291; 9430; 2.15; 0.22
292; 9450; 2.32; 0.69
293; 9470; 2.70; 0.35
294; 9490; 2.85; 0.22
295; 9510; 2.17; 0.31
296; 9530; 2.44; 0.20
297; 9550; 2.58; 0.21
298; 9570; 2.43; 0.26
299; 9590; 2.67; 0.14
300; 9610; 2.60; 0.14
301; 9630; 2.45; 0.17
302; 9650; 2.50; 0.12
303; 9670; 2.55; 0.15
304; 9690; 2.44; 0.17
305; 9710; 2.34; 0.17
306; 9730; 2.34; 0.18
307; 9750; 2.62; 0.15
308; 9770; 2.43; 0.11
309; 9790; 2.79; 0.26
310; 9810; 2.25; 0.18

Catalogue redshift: 0.086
